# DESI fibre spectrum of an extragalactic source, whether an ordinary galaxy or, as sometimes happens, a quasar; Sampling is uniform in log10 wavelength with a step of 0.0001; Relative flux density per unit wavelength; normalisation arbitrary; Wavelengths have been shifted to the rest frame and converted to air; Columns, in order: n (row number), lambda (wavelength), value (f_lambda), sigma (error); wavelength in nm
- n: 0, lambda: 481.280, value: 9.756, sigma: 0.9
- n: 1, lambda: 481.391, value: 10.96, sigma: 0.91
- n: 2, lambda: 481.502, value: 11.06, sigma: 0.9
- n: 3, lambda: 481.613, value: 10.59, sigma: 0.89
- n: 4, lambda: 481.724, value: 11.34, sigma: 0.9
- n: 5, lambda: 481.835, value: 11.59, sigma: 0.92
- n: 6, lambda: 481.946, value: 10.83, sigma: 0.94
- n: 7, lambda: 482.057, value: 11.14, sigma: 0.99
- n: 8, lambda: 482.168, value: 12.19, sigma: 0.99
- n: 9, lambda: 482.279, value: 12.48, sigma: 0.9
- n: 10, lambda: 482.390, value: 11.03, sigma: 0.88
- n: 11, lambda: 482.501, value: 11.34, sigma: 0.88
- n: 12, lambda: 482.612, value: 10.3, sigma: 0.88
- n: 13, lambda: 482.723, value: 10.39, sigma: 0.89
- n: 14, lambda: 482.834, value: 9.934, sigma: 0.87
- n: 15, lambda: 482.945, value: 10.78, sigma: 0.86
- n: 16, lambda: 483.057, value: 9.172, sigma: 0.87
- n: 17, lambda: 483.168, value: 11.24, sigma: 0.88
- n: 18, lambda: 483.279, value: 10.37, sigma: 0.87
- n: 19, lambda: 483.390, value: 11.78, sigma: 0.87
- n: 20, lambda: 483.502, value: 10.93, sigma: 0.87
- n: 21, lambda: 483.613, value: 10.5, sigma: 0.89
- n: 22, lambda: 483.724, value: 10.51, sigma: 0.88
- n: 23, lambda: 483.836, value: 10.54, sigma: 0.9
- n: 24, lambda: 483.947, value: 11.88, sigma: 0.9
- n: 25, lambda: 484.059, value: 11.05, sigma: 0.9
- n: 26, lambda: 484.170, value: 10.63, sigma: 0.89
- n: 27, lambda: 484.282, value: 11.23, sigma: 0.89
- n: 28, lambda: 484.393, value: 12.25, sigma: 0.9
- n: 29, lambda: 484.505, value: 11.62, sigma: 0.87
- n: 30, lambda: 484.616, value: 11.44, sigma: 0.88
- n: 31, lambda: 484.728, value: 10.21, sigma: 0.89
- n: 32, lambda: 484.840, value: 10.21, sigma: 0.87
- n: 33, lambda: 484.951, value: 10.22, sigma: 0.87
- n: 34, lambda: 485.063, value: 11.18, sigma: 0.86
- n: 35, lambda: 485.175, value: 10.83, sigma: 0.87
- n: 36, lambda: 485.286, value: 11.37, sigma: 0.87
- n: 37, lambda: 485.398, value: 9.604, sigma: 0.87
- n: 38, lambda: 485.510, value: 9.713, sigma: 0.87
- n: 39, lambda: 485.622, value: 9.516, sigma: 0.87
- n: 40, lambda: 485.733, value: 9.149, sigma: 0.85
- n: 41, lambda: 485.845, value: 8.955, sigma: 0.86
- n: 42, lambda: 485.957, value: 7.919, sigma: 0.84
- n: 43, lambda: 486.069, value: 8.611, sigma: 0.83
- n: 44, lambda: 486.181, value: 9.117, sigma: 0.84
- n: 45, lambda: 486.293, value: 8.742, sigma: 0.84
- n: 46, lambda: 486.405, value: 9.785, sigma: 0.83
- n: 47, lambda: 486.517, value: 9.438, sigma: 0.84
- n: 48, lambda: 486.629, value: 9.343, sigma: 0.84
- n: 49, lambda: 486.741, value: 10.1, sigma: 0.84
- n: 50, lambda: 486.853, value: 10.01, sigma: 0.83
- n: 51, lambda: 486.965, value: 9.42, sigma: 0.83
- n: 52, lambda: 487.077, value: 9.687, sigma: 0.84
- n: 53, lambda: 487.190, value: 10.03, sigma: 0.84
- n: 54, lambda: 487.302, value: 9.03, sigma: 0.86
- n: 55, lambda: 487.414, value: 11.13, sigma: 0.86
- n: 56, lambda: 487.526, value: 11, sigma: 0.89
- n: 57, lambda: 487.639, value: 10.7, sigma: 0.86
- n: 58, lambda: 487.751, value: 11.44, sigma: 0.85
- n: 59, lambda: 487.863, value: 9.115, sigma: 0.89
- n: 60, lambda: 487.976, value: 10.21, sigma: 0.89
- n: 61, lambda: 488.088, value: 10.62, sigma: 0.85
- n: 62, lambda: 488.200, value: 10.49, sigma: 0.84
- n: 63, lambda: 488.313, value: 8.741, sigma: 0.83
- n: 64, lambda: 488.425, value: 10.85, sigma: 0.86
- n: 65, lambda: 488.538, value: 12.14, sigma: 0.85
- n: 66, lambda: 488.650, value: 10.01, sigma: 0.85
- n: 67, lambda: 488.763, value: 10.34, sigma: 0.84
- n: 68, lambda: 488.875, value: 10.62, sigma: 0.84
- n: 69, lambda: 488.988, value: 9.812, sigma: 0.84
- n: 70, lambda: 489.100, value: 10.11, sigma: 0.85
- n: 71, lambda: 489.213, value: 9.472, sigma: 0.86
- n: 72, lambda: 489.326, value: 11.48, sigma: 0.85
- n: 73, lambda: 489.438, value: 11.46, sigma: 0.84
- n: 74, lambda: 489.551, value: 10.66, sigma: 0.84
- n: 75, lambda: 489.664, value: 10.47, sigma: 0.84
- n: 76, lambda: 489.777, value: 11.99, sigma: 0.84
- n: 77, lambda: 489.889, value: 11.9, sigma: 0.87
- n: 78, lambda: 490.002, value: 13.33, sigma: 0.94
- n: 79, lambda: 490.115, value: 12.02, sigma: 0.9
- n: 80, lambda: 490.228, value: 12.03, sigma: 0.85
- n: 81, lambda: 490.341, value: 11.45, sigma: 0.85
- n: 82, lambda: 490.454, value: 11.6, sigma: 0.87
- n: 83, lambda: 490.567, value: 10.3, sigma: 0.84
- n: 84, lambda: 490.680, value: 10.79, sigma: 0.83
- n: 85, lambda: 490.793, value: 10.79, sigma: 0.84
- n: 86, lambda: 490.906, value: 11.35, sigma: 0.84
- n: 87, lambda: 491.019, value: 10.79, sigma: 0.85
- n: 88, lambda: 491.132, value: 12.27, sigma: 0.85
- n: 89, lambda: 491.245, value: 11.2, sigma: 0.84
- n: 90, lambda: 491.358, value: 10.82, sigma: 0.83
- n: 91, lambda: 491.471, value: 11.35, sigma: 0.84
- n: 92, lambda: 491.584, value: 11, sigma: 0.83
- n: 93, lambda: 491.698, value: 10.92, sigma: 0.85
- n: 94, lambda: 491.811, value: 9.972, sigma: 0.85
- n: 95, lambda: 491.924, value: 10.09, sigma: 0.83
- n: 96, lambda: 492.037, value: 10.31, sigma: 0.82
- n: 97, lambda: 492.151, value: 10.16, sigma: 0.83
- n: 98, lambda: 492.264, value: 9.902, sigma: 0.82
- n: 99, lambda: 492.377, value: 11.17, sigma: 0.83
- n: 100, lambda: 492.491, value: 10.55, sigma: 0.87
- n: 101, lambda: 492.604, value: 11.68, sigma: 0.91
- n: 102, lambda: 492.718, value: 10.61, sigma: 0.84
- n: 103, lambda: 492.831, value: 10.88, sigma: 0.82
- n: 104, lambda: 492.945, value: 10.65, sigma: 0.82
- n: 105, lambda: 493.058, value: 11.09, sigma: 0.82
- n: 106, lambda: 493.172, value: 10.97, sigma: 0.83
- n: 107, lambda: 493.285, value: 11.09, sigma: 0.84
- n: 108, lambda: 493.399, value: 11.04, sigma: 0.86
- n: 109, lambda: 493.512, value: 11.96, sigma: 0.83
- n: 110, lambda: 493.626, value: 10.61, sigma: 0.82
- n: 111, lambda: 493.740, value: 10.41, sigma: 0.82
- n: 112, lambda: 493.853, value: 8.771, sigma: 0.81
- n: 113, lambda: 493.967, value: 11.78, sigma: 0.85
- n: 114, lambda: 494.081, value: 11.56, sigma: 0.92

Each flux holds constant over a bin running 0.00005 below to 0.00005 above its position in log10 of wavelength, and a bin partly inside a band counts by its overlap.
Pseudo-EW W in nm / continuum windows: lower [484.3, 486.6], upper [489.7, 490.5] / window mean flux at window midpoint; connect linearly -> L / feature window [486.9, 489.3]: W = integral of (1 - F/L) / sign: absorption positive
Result 0.19 nm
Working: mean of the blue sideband 10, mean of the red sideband 12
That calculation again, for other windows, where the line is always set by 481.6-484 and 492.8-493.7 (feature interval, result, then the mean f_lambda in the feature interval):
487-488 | 0.07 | 10.2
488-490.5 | 0.01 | 11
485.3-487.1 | 0.27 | 9.36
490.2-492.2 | 0.01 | 10.9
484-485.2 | 0.00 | 11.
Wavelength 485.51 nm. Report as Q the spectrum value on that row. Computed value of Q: 9.713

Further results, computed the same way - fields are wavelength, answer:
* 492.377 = 11.17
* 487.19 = 10.03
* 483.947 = 11.88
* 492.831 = 10.88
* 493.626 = 10.61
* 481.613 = 10.59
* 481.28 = 9.756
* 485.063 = 11.18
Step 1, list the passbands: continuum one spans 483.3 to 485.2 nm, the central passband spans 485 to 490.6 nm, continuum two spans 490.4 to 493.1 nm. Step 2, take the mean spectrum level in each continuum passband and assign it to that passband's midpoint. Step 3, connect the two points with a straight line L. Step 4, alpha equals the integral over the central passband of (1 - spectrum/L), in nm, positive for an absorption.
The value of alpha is 0.29 nm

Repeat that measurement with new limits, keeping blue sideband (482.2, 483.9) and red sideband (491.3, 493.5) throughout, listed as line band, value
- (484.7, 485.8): 0.061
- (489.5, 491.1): -0.093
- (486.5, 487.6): 0.085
